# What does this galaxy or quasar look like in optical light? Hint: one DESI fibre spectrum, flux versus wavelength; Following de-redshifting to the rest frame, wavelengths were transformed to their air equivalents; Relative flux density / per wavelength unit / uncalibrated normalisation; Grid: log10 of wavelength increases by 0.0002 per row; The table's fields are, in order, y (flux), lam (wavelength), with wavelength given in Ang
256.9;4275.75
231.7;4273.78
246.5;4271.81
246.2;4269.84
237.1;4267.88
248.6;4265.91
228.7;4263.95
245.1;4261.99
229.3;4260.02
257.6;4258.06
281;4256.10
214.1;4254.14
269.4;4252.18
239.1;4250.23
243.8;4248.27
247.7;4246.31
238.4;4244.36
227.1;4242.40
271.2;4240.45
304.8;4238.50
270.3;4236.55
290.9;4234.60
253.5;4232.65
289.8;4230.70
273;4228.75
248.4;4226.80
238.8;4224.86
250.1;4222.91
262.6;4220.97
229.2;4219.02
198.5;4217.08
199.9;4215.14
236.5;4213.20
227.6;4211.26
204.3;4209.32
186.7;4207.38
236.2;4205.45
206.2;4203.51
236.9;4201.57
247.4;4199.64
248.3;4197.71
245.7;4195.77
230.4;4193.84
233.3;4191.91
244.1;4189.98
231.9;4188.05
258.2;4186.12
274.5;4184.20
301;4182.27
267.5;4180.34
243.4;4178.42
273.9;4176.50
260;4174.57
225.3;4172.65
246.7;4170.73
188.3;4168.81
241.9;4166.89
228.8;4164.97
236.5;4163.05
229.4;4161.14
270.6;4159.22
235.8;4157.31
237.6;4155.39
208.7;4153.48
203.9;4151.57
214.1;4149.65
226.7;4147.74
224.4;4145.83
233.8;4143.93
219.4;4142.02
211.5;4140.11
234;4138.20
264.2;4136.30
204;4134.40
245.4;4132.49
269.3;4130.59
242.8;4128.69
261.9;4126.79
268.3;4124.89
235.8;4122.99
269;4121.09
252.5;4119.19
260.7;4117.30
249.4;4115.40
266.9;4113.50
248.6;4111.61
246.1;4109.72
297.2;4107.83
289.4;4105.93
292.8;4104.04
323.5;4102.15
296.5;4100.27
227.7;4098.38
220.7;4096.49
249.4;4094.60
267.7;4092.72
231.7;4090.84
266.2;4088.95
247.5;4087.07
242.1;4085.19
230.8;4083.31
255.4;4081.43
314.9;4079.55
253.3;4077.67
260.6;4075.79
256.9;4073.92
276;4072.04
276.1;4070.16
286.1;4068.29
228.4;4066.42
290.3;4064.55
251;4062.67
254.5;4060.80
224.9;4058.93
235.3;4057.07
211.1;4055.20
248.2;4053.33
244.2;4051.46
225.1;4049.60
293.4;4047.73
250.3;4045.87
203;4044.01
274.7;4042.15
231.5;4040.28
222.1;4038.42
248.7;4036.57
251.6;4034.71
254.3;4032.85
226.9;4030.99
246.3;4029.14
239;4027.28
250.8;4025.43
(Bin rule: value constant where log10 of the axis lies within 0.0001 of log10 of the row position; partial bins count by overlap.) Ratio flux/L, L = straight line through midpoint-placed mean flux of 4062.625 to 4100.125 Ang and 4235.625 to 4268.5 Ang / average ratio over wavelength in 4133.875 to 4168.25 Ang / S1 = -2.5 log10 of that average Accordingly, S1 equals 0.11 mag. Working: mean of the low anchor 258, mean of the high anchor 250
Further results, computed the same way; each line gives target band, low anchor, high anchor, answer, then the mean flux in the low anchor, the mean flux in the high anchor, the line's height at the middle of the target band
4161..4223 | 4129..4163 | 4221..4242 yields 0.060 mag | 232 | 268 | 251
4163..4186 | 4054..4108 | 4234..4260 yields 0.035 mag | 260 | 257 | 258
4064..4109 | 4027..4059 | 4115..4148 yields -0.101 mag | 241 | 243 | 242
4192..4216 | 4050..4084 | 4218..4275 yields 0.122 mag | 255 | 252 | 253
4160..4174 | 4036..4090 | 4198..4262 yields 0.080 mag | 252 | 244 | 247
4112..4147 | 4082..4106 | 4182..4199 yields 0.047 mag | 259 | 250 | 256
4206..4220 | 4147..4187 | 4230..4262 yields 0.179 mag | 242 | 257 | 251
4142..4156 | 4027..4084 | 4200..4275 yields 0.121 mag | 251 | 243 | 247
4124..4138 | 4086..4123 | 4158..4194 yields 0.029 mag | 263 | 247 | 257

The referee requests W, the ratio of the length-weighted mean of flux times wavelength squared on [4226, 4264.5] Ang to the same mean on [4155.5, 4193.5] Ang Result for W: 1.1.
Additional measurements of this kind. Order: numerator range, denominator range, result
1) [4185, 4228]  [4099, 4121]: 0.89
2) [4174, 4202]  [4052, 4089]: 1.05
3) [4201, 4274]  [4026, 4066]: 1.10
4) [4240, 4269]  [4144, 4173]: 1.12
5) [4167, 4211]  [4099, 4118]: 0.90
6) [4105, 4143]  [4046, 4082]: 1.01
